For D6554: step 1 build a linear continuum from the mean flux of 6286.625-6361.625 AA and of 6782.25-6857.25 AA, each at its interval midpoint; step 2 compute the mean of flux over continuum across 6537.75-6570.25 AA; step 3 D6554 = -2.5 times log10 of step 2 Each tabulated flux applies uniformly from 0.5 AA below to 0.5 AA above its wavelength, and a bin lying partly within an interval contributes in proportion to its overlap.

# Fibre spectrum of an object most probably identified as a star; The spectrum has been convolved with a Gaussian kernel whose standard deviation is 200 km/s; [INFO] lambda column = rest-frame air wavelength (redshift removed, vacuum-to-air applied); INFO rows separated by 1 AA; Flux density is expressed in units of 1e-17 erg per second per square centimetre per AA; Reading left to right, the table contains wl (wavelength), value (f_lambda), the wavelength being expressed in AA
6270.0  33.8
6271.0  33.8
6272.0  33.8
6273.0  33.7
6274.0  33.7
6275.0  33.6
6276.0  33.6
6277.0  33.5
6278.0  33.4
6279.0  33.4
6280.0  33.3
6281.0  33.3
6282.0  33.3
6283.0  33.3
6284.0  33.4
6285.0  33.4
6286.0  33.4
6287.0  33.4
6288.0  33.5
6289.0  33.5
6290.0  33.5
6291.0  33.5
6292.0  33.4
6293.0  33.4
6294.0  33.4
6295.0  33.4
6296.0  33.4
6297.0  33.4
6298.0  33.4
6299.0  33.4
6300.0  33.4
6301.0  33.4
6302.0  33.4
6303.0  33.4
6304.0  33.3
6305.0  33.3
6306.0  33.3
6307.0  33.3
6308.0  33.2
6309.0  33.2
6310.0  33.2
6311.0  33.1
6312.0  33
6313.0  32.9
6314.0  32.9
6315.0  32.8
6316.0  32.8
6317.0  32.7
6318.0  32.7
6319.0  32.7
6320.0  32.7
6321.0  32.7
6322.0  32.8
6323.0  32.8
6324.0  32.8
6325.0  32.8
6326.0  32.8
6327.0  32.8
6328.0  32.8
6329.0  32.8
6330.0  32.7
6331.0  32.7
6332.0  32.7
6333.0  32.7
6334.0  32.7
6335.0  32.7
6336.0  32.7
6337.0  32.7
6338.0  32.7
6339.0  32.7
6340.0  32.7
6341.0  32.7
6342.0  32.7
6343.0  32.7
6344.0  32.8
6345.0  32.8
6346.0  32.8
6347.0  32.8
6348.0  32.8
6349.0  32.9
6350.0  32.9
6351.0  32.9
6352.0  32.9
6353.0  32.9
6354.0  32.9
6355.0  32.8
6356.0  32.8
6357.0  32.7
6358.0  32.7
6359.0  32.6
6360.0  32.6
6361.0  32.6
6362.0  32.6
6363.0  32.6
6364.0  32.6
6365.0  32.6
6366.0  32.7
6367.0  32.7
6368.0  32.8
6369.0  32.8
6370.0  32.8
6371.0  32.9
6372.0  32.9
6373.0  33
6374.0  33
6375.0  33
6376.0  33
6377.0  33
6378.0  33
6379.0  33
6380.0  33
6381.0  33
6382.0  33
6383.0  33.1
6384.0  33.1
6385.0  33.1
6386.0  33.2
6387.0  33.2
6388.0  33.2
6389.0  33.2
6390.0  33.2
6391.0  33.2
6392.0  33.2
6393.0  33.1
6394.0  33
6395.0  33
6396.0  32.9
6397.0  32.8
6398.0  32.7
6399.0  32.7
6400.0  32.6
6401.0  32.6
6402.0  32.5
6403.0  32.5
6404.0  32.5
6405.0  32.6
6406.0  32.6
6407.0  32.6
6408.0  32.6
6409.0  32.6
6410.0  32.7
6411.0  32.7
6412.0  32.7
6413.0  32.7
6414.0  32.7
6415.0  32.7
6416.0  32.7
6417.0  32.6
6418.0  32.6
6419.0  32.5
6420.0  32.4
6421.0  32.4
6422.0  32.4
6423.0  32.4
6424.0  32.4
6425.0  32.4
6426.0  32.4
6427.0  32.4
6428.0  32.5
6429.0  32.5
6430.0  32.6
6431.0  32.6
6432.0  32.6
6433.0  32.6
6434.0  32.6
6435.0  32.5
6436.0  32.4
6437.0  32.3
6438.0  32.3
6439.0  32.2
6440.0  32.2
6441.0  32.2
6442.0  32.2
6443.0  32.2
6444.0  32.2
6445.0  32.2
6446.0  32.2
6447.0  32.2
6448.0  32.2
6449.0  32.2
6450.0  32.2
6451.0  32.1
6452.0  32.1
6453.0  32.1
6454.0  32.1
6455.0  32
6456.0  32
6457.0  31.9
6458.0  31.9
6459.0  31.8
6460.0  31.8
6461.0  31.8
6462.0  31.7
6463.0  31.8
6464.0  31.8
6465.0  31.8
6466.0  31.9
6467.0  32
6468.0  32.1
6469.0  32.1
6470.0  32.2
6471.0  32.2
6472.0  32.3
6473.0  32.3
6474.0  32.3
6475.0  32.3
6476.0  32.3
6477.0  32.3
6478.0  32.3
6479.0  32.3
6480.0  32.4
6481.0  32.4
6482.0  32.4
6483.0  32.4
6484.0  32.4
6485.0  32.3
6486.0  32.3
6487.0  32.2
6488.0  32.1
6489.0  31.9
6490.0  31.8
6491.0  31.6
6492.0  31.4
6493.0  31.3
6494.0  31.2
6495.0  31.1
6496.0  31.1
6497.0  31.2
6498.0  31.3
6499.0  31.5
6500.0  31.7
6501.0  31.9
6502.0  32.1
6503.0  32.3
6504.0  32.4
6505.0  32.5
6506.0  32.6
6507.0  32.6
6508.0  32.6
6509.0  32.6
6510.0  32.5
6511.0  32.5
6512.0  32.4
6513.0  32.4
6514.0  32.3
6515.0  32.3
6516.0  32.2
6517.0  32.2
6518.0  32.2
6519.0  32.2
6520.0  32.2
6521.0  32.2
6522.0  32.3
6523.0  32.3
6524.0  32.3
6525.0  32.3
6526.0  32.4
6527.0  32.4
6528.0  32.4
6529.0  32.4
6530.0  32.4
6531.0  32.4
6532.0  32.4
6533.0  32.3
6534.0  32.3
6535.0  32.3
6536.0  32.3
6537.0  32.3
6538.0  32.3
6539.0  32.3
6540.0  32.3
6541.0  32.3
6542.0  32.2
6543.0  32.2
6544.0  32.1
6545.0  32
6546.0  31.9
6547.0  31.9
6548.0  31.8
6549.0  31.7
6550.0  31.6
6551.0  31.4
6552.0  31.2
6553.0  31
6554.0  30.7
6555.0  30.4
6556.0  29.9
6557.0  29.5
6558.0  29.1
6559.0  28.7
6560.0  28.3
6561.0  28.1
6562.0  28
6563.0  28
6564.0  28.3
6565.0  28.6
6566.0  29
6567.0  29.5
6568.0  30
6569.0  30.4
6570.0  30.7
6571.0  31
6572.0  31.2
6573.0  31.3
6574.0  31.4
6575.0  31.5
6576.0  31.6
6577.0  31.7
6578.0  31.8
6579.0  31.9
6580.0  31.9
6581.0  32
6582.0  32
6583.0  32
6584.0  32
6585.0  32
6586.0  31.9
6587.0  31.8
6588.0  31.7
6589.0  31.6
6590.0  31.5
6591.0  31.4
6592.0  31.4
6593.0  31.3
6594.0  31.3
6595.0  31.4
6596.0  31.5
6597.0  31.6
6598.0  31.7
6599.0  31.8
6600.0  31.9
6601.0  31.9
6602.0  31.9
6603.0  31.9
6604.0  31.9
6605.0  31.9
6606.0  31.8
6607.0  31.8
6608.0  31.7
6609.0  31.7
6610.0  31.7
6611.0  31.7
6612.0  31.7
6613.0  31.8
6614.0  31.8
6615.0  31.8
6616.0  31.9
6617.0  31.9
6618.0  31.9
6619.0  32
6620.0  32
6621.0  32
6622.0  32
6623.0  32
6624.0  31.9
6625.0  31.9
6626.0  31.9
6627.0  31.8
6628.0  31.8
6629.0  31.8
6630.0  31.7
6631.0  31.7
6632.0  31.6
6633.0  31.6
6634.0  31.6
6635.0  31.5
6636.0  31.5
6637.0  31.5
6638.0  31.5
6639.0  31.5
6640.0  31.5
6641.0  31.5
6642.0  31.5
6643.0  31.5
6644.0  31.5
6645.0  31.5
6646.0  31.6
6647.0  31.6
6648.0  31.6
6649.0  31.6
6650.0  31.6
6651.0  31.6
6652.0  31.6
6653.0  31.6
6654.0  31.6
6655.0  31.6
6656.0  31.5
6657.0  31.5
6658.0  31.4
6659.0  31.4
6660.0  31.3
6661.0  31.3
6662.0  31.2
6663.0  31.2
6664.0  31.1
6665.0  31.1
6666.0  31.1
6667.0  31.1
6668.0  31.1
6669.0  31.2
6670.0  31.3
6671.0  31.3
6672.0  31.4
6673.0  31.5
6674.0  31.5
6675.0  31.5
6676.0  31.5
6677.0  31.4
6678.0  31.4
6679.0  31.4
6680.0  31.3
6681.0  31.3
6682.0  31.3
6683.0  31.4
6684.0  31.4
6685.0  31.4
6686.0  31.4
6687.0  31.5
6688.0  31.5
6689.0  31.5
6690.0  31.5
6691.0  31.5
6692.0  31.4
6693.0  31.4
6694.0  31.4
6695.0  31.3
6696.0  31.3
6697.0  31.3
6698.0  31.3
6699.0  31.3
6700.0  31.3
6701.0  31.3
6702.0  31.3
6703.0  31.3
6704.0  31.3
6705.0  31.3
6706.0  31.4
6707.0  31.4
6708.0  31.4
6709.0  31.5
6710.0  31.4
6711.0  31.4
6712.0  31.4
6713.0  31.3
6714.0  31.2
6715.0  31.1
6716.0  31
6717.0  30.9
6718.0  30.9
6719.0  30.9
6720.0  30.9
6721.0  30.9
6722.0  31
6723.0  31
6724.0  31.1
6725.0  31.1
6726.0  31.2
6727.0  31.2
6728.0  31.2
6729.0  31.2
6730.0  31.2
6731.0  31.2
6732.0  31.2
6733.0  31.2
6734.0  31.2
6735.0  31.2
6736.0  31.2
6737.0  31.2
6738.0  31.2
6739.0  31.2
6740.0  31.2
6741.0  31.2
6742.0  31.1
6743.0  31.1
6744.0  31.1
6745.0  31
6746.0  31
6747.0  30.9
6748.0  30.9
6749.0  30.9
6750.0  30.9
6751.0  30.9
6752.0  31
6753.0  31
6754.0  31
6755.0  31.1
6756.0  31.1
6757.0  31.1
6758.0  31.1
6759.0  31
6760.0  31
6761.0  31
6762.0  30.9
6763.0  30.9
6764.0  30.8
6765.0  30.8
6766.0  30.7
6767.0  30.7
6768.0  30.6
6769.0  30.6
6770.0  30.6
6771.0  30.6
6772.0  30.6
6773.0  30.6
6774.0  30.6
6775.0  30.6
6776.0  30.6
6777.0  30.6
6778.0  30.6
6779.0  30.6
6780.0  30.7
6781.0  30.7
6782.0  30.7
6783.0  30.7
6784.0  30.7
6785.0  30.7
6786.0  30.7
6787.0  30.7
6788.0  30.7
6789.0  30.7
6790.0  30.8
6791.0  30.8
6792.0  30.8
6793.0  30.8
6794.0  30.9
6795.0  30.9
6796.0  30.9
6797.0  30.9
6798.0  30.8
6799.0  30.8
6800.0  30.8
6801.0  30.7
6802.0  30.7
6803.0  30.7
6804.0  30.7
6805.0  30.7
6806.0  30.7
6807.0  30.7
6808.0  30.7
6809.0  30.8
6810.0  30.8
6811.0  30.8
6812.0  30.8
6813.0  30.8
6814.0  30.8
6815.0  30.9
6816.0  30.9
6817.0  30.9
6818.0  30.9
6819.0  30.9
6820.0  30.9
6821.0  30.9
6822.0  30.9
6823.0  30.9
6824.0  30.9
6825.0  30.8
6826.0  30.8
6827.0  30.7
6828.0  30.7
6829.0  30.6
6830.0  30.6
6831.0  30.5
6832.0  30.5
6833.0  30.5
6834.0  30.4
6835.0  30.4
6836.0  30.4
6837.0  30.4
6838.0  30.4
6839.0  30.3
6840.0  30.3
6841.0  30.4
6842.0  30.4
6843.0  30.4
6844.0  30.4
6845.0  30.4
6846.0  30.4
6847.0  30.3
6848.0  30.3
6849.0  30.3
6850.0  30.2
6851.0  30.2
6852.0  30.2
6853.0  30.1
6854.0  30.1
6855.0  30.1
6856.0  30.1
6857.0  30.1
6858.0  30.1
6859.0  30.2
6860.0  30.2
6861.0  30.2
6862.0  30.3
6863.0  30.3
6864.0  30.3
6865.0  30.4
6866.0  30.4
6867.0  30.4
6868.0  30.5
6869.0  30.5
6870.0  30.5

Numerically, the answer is 0.05 mag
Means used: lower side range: 33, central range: 30.5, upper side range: 30.6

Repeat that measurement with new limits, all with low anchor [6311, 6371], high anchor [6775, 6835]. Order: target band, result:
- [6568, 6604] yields 0.004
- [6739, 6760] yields -0.002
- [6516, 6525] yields -0.009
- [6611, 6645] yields -0.007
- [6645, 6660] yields -0.005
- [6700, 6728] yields -0.002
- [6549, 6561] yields 0.059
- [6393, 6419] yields -0.007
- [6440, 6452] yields 0.004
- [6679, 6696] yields -0.005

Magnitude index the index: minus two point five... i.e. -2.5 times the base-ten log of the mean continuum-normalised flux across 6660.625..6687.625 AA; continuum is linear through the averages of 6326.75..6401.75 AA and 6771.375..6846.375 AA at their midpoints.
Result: 0.001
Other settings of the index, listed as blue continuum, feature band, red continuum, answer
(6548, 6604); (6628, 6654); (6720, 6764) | -0.02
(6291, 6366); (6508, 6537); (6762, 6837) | -0.01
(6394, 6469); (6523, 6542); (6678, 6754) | -0.01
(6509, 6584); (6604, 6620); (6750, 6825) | -0.02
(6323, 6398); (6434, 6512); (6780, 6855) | 0.01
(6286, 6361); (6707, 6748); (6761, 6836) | 0.00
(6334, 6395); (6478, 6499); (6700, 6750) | 0.01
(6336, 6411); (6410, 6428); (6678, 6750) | 0.00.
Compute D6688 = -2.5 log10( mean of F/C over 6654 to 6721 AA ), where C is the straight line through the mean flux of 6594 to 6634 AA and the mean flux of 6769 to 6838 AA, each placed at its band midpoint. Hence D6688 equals 0.00 mag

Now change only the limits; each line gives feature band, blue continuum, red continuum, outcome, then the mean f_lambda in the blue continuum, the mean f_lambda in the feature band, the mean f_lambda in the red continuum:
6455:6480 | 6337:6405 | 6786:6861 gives 0.01 mag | 32.8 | 32.1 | 30.6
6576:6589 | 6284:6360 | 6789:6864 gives 0.00 mag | 33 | 31.9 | 30.6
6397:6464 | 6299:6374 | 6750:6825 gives 0.00 mag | 32.9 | 32.4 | 30.8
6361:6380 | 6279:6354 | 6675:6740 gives 0.00 mag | 33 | 32.8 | 31.3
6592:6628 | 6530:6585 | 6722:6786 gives -0.03 mag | 31.1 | 31.8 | 30.9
